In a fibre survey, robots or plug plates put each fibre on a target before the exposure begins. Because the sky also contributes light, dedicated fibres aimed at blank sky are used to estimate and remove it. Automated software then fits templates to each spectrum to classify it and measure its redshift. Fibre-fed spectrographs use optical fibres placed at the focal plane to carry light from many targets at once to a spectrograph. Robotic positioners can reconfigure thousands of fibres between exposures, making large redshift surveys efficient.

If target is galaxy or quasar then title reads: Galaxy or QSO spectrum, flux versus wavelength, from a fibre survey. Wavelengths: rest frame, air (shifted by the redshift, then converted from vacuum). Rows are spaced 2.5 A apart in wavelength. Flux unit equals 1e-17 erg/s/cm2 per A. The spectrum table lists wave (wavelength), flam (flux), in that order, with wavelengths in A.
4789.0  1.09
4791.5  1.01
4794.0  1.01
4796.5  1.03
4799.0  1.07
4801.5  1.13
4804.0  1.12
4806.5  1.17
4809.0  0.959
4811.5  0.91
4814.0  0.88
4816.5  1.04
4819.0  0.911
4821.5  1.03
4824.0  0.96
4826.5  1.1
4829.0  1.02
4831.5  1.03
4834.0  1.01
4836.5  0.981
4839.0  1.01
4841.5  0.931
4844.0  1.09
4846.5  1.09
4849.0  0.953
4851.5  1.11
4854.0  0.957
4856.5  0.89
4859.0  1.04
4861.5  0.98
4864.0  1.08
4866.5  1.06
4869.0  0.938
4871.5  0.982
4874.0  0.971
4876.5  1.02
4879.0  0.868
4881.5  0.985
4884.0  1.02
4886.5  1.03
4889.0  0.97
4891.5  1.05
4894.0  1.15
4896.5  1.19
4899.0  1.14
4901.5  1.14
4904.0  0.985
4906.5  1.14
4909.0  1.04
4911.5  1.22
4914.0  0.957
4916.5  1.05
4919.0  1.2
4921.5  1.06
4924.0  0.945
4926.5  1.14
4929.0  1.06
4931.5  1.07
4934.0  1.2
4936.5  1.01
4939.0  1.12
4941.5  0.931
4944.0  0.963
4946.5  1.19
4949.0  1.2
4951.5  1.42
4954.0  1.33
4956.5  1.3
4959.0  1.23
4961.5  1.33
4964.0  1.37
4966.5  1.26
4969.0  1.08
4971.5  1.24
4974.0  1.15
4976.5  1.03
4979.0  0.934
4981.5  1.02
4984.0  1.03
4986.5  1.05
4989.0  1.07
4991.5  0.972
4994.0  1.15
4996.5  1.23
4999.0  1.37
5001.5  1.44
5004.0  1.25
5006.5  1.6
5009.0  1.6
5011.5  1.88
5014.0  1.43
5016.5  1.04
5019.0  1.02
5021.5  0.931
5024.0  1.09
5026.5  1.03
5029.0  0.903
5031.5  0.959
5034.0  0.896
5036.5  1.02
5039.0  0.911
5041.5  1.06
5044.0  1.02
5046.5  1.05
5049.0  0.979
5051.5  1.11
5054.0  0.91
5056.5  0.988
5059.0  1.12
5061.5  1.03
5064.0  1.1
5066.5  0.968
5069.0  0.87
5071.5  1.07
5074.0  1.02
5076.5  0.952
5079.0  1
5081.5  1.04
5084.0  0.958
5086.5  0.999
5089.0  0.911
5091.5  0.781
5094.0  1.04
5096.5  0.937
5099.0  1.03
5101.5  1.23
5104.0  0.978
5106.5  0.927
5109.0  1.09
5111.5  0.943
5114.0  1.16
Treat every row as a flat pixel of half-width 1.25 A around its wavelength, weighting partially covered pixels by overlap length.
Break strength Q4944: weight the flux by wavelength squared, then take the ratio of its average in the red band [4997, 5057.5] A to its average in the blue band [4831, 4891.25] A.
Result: 1.2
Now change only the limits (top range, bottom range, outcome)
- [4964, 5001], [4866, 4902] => 1.14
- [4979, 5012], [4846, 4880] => 1.33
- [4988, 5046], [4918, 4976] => 1.03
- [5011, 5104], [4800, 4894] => 1.11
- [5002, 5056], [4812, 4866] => 1.21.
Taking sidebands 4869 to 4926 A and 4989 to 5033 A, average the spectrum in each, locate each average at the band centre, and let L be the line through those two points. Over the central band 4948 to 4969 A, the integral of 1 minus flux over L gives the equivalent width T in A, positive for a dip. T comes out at -2.8 A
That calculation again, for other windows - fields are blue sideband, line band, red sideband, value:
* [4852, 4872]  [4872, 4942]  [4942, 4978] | 2.23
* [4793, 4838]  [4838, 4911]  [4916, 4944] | 1.02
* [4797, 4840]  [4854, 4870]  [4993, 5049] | 0.86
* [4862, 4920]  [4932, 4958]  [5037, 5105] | -3.23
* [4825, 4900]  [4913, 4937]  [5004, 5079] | -0.63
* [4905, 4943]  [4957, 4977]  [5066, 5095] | -3.37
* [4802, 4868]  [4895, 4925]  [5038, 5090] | -2.39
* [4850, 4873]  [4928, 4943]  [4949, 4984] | 1.03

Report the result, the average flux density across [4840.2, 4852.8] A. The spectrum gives 1.03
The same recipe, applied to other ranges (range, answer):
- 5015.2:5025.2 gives 1.02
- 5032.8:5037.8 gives 0.958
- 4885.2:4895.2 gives 1.05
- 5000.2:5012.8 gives 1.55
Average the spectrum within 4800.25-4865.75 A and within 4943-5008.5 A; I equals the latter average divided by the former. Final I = 1.2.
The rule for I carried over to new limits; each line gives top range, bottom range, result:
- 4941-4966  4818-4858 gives 1.23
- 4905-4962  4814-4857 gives 1.13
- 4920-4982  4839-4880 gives 1.15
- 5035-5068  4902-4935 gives 0.94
